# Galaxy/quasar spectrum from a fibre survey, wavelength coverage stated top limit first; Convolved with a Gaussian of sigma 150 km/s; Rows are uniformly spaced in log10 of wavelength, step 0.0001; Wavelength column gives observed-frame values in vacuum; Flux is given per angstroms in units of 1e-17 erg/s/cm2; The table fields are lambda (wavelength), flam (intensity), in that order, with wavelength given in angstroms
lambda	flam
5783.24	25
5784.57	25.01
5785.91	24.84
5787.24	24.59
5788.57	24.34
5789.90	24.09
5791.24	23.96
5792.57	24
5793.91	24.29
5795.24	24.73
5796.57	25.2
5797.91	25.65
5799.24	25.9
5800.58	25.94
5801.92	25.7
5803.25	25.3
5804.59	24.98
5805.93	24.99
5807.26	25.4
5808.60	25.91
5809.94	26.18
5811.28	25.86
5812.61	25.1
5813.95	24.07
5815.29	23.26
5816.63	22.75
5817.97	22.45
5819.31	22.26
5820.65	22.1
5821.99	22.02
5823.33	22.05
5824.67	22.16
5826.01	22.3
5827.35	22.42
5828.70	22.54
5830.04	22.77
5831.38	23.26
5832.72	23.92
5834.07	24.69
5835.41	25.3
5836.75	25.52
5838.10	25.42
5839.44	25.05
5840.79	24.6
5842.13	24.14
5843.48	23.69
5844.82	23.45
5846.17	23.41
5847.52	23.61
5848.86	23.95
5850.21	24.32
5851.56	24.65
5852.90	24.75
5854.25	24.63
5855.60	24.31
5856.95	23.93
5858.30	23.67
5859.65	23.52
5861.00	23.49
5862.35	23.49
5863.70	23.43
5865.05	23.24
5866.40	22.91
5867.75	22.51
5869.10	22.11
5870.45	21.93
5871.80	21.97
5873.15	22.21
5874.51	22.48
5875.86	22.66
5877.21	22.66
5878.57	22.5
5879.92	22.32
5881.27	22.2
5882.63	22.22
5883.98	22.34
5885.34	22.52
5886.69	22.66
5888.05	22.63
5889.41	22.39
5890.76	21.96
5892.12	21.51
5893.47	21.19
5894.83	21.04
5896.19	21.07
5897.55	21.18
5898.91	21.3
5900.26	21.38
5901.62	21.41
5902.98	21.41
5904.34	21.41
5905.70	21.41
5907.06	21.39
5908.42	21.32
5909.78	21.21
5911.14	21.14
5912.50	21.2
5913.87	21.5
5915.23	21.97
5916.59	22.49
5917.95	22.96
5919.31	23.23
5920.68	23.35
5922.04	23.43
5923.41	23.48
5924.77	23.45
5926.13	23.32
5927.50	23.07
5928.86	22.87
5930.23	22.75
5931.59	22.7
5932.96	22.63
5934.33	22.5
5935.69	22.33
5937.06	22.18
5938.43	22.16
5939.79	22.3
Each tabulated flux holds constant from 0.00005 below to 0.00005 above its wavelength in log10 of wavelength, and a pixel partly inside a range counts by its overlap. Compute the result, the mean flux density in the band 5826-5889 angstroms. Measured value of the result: 23.4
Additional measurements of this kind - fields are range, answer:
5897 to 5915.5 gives 21.4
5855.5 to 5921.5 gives 22.2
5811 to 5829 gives 22.9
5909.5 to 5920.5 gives 22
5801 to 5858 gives 24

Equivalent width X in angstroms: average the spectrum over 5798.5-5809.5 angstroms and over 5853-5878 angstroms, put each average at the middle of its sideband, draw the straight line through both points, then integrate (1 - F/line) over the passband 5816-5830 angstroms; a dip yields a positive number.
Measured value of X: 1.4 angstroms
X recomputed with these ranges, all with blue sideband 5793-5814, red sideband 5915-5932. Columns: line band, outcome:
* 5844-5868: 0.58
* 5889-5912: 2.06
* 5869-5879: 0.70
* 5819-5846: 1.40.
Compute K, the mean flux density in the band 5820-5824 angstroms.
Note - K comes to 22.1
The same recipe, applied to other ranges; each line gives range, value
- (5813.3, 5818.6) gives 23.1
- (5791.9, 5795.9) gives 24.3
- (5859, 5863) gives 23.5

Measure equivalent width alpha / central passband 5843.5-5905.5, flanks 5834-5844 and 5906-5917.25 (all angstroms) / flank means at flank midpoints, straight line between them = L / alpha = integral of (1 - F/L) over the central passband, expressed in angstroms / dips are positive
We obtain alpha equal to 1.5 angstroms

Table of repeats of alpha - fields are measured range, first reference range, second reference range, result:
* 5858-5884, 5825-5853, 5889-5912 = -0.1 angstroms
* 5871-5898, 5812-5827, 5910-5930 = 0.7 angstroms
